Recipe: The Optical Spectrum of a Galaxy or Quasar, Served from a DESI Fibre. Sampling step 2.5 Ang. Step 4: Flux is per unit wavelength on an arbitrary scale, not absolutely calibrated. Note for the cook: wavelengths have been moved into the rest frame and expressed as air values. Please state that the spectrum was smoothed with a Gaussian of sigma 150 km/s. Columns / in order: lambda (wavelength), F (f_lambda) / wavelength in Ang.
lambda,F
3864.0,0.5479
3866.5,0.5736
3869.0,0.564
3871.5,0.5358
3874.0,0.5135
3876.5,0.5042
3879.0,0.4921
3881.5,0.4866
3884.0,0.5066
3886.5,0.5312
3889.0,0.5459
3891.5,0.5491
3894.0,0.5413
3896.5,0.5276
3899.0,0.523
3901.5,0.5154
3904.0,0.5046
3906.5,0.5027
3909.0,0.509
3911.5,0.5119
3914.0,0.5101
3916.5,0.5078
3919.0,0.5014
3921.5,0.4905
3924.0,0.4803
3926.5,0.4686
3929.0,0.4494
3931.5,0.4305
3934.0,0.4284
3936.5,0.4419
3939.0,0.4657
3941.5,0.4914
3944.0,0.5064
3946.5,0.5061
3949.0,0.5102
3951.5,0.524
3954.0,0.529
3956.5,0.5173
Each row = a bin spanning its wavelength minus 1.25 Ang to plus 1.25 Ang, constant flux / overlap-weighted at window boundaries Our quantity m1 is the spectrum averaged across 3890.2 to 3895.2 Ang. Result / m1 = 0.545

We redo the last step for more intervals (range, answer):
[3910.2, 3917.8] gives 0.51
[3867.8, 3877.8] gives 0.529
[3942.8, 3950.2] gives 0.508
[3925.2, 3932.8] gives 0.45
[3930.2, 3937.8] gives 0.434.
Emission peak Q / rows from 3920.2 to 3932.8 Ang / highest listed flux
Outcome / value 0.4905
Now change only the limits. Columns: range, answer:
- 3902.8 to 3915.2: 0.5119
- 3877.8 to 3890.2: 0.5459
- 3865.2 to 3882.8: 0.5736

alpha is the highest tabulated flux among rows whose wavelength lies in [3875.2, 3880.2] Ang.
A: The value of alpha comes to 0.5042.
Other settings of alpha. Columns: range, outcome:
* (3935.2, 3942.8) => 0.4914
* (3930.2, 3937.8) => 0.4419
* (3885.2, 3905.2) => 0.5491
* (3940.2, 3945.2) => 0.5064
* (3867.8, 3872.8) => 0.564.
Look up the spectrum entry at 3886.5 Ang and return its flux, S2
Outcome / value 0.5312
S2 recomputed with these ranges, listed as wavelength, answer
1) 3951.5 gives 0.524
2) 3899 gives 0.523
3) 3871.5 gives 0.5358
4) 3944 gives 0.5064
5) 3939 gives 0.4657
